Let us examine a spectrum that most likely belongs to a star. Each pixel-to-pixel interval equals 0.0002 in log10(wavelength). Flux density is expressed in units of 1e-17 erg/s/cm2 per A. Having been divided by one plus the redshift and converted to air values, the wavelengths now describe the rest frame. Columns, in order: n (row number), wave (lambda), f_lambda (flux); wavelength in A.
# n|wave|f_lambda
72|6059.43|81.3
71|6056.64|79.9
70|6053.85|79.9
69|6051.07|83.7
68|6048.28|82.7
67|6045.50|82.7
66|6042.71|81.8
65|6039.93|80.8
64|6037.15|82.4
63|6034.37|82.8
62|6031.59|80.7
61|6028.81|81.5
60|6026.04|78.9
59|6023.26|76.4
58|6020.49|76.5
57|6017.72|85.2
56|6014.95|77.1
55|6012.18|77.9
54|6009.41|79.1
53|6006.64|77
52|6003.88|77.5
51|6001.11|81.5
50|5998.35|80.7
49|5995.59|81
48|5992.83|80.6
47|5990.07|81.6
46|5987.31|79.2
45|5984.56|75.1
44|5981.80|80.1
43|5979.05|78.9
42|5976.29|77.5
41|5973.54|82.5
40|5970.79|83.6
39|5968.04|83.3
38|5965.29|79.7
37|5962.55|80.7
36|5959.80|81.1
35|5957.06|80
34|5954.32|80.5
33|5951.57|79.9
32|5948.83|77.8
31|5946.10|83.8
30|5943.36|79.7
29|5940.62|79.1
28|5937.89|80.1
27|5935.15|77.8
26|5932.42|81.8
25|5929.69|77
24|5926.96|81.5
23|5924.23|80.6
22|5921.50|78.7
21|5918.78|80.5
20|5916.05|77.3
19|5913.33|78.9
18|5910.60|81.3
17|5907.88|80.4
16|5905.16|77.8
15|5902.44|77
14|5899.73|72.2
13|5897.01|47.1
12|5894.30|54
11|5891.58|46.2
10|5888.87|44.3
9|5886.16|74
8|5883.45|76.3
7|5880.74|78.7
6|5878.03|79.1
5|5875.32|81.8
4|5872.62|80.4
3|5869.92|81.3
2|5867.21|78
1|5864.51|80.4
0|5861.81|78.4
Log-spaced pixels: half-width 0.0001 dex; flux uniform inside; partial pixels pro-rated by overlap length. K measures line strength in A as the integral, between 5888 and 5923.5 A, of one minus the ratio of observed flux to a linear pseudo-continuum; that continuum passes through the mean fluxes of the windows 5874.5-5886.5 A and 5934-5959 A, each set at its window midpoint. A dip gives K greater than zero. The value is 4.2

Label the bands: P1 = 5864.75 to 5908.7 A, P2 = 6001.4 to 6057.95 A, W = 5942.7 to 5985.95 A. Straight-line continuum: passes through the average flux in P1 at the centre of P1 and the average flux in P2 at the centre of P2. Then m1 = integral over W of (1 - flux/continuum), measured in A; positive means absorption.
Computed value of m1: -2.5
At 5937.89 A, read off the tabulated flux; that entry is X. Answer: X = 80.1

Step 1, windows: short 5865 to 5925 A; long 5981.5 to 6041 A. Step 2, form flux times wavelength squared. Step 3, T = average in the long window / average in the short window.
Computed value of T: 1.13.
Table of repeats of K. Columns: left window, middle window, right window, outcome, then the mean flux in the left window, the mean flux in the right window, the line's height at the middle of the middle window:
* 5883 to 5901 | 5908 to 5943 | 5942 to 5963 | -4.6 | 58.2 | 80.4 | 70.5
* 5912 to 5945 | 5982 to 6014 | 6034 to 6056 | 0.7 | 79.5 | 82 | 81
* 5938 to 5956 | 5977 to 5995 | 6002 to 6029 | 0.0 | 80.1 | 78.6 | 79.3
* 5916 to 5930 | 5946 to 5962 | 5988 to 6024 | -0.1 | 79.6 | 79.4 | 79.5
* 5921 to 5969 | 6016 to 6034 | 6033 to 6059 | 0.3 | 80.2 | 81.8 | 81.5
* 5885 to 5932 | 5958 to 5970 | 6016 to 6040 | -0.9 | 71.3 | 80.5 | 75.6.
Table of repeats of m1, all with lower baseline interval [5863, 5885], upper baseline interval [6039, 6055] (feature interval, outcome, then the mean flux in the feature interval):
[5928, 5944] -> 0.2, 79.3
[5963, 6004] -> 0.4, 80.3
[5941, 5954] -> 0.0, 80.2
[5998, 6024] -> 0.8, 78.9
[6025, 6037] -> 0.1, 81.2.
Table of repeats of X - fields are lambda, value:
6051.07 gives 83.7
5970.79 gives 83.6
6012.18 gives 77.9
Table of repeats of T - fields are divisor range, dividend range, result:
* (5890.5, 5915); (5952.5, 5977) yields 1.20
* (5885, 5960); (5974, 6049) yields 1.10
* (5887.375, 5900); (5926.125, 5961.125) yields 1.58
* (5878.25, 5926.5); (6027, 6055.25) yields 1.20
